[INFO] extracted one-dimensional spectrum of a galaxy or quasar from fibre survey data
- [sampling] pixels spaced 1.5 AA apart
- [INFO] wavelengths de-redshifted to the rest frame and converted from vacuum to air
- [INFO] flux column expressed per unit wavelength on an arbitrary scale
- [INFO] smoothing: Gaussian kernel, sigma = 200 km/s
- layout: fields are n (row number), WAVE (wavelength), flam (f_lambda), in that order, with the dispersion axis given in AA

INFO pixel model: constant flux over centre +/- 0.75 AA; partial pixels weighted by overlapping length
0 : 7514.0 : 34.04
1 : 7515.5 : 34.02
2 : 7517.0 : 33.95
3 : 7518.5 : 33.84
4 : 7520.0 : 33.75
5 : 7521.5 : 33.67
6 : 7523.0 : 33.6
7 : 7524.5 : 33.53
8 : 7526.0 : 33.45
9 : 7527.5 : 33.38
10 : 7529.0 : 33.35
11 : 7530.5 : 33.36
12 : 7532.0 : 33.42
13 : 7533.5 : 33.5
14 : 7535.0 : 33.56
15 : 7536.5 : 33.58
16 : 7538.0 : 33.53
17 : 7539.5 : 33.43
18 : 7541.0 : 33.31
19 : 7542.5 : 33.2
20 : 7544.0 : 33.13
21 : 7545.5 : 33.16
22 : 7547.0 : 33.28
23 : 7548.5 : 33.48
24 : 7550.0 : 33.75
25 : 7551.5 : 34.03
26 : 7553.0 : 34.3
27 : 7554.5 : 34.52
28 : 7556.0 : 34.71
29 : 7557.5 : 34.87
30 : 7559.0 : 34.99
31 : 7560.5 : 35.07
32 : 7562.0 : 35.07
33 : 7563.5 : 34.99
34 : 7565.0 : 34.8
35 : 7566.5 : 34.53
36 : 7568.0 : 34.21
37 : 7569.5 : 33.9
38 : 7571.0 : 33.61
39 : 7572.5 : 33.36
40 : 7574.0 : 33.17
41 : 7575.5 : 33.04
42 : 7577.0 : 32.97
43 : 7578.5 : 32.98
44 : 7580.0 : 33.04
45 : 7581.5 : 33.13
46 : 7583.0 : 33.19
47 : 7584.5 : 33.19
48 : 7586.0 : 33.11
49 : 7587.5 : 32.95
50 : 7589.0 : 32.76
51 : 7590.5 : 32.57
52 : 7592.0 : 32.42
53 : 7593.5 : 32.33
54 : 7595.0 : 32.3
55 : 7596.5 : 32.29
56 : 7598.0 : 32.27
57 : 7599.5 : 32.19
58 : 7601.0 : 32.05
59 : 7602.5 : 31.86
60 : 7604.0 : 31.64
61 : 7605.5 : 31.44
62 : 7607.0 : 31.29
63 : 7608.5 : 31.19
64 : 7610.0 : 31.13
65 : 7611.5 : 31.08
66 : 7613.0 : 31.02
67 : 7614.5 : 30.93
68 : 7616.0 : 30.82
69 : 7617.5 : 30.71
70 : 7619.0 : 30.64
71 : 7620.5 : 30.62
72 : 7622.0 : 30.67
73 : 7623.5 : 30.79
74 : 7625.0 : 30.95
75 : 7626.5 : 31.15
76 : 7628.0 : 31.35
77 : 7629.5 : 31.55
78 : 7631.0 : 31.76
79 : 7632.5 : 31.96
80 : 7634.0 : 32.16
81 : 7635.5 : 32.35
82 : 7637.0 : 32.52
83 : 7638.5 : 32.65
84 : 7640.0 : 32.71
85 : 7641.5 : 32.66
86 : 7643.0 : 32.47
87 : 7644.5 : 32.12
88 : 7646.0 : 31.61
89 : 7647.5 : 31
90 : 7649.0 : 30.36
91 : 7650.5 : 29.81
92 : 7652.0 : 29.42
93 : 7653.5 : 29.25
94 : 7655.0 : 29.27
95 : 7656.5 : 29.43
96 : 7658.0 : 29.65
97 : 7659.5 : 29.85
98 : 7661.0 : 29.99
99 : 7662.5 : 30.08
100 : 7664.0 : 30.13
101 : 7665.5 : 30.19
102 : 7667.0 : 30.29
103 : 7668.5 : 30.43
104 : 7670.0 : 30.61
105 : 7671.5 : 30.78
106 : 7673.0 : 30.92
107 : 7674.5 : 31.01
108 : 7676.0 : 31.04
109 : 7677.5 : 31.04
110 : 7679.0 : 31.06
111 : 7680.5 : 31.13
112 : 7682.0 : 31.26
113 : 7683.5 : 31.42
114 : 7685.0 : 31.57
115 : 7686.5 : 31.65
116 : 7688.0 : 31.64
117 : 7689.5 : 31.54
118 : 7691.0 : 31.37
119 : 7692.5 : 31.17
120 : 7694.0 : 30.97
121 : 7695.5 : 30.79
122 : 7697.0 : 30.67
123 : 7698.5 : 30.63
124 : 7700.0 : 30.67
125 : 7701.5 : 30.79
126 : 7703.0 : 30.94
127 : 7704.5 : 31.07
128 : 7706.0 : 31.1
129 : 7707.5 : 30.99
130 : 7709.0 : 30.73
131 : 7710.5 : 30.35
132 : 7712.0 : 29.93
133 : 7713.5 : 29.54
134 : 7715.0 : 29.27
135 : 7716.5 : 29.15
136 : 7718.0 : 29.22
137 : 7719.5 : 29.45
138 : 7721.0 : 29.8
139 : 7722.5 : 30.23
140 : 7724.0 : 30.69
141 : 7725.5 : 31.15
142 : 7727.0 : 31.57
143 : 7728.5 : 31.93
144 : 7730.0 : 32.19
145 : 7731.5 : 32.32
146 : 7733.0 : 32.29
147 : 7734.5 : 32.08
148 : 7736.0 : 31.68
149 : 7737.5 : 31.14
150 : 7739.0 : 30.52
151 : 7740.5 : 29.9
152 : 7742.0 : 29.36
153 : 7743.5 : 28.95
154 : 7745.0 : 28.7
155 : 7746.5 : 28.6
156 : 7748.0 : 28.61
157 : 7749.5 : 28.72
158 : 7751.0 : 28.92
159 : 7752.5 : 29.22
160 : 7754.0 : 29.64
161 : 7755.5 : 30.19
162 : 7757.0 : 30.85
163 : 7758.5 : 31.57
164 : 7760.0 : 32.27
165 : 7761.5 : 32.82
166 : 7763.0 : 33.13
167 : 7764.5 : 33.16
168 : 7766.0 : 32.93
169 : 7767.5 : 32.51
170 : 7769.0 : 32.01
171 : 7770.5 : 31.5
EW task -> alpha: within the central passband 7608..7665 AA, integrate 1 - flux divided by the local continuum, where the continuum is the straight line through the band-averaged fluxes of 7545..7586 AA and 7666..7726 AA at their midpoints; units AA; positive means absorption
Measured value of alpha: 2.1 AA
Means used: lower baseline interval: 33.9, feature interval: 31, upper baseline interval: 30.7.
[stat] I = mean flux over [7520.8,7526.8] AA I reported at 33.6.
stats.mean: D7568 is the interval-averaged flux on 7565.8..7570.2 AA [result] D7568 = 34.2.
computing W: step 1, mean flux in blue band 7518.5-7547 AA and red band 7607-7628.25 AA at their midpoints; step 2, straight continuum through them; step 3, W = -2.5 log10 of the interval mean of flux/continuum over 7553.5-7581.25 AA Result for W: -0.05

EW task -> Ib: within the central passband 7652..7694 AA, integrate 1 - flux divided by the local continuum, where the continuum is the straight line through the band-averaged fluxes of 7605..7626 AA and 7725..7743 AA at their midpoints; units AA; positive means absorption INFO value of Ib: 0.7 AA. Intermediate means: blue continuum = 30.9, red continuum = 31.3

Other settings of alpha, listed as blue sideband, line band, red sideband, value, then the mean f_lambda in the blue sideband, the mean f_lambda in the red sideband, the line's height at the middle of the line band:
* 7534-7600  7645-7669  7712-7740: 1.4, 33.5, 30.8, 32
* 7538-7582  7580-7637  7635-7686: 1.1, 33.9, 30.9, 32.4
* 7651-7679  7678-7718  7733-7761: -0.8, 30.2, 30.1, 30.2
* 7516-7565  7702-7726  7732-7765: 0.7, 33.9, 30.6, 31.1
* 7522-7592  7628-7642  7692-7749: 0.0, 33.6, 30.5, 32.1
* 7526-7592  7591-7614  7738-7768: 0.8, 33.6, 30.5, 32.9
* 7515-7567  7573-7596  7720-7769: 0.3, 33.9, 30.9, 33.2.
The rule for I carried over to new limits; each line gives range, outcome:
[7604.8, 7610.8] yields 31.3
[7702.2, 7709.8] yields 31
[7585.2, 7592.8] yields 32.8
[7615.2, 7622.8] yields 30.7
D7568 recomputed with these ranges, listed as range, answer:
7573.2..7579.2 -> 33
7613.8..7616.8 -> 30.9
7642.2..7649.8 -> 31.5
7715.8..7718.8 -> 29.2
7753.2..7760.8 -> 30.9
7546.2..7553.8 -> 33.8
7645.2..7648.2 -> 31.3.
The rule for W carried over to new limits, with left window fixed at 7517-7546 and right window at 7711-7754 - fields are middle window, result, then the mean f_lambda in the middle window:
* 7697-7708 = -0.01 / 30.9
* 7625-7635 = 0.01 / 31.6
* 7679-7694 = -0.02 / 31.4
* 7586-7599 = 0.00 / 32.5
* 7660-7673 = 0.03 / 30.3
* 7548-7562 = -0.04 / 34.5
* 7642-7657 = 0.04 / 30.5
